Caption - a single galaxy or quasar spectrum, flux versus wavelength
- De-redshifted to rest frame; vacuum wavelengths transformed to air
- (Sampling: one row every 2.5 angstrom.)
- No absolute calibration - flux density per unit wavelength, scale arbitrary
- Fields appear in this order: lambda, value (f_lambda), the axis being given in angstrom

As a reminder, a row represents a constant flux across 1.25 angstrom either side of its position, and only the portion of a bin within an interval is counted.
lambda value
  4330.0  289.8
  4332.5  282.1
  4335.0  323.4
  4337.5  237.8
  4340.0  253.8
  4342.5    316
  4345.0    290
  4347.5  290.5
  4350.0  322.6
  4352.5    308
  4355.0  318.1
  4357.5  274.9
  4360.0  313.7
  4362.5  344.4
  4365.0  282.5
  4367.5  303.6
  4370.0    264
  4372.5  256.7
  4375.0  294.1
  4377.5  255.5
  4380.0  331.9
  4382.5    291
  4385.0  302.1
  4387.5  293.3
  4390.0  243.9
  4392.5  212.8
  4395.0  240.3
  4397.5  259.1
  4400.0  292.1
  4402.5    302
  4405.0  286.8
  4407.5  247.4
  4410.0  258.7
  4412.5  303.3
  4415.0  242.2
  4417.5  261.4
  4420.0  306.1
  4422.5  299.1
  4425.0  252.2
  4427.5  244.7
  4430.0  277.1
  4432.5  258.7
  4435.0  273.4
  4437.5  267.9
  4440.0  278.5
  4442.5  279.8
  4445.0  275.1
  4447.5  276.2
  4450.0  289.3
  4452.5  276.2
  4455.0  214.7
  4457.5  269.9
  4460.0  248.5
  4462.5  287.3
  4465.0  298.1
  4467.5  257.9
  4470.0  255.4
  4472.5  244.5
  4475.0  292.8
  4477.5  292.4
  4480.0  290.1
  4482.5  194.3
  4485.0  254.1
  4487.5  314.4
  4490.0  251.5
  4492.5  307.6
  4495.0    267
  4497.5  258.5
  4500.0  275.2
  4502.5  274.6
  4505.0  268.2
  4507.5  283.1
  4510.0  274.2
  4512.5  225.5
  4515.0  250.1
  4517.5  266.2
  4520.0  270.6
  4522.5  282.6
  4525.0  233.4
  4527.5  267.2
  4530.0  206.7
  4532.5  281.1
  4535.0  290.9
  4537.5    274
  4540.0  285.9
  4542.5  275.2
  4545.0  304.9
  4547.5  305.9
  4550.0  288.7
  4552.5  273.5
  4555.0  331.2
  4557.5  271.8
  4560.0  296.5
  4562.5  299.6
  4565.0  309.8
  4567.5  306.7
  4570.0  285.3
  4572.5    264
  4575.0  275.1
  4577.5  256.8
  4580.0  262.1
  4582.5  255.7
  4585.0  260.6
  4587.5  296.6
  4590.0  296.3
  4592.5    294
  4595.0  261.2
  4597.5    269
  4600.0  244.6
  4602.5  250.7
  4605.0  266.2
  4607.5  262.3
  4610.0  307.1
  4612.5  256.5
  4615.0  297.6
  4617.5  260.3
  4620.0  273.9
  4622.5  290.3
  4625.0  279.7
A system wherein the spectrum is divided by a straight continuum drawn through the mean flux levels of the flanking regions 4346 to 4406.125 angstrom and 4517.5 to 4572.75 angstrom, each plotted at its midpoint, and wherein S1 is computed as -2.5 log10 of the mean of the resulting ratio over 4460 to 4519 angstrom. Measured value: 0.06 mag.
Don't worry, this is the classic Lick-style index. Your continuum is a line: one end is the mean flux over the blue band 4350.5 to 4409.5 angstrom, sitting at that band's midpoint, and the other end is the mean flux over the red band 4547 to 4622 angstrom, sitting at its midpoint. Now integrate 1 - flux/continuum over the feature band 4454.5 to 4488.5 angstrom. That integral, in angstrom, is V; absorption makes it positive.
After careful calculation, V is 1.88 angstrom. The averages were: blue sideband 284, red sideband 279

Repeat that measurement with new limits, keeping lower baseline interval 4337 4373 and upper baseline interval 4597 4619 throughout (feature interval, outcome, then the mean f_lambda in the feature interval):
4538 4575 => -2.5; 292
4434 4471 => 1.8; 270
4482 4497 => 0.6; 268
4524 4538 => 0.9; 259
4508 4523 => 0.9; 262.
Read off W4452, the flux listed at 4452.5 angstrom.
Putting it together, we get 276.2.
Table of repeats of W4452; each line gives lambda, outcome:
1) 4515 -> 250.1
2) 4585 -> 260.6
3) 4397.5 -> 259.1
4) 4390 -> 243.9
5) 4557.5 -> 271.8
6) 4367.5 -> 303.6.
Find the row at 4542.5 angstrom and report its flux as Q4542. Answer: 275.2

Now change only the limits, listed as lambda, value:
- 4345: 290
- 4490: 251.5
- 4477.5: 292.4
